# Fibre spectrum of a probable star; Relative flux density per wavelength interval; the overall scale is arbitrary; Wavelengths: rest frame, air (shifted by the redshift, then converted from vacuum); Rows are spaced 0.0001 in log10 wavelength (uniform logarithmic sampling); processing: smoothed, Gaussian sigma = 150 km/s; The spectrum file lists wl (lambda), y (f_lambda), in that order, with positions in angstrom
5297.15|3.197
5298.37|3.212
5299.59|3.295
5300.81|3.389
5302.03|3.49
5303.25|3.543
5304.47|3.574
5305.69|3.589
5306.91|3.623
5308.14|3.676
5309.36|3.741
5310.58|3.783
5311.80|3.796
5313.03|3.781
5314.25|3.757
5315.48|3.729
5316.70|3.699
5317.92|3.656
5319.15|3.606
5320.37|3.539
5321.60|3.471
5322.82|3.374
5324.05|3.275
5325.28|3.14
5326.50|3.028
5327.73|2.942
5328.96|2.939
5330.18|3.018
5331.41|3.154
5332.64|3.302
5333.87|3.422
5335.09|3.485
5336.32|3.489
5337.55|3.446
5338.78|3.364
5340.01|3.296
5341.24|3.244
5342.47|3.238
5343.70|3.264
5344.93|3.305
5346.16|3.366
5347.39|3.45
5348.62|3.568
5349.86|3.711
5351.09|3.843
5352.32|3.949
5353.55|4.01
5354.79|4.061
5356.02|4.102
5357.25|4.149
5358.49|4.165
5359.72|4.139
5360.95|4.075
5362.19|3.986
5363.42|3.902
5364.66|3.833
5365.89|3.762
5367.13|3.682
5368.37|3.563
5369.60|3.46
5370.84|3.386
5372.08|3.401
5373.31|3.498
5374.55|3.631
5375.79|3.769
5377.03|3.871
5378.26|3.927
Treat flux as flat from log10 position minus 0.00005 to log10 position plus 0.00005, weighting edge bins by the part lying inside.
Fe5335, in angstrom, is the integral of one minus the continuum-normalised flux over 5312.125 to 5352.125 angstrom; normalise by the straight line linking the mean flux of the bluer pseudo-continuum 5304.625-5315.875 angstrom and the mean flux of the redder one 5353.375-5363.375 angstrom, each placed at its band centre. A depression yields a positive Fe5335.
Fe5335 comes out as 4.8 angstrom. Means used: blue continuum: 3.71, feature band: 3.41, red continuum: 4.08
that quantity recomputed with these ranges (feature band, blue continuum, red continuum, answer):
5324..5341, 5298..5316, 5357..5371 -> 2.2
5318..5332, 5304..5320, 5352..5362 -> 2.1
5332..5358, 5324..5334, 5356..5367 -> -0.2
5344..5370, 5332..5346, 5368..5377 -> -2.6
